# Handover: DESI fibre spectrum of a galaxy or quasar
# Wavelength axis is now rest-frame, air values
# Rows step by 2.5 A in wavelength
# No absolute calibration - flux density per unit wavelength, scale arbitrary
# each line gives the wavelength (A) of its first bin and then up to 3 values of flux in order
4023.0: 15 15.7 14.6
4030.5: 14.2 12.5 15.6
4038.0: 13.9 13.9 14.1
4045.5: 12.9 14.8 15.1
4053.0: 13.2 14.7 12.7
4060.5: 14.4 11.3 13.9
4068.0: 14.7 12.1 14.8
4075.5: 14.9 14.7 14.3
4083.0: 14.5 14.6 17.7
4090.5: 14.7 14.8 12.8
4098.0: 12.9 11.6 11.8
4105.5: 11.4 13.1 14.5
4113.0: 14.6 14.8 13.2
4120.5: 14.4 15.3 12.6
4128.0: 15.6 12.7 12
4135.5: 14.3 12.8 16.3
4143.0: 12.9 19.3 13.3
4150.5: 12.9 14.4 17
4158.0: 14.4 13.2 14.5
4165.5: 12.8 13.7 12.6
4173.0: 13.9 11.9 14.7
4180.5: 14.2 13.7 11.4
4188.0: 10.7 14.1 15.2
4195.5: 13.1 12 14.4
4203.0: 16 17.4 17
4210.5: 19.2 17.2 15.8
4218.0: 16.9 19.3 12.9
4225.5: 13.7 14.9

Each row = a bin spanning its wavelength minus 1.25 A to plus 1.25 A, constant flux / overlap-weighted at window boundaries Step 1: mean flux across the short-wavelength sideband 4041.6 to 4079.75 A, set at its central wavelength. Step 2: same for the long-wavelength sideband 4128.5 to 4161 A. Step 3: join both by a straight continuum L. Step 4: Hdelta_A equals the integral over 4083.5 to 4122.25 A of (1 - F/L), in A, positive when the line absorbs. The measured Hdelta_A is 0.8 A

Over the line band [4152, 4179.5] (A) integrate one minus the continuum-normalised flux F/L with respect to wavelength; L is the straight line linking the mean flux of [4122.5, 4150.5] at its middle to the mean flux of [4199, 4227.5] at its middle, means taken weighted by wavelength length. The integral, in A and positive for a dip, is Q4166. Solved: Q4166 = 1.9 A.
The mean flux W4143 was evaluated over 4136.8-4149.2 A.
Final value 14.9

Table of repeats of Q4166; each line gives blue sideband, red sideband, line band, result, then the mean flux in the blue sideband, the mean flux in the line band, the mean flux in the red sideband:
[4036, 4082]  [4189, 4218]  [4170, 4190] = 3.1 A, 13.9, 12.9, 15.6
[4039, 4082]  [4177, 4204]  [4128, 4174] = -1.5 A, 13.9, 14.1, 13.6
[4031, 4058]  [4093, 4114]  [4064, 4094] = -2.8 A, 14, 14.6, 12.9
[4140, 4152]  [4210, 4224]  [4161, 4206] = 6.5 A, 14.8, 13.6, 16.8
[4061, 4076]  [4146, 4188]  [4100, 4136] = 0.4 A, 13.6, 13.5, 13.7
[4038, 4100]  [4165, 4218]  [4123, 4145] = 0.5 A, 14.1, 13.9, 14.4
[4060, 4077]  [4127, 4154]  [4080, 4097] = -1.1 A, 13.7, 14.8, 14.2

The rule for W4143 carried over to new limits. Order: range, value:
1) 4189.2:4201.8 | 13.8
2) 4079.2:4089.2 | 15.3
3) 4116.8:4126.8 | 13.9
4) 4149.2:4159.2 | 14.7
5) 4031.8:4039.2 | 14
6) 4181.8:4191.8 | 12.5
